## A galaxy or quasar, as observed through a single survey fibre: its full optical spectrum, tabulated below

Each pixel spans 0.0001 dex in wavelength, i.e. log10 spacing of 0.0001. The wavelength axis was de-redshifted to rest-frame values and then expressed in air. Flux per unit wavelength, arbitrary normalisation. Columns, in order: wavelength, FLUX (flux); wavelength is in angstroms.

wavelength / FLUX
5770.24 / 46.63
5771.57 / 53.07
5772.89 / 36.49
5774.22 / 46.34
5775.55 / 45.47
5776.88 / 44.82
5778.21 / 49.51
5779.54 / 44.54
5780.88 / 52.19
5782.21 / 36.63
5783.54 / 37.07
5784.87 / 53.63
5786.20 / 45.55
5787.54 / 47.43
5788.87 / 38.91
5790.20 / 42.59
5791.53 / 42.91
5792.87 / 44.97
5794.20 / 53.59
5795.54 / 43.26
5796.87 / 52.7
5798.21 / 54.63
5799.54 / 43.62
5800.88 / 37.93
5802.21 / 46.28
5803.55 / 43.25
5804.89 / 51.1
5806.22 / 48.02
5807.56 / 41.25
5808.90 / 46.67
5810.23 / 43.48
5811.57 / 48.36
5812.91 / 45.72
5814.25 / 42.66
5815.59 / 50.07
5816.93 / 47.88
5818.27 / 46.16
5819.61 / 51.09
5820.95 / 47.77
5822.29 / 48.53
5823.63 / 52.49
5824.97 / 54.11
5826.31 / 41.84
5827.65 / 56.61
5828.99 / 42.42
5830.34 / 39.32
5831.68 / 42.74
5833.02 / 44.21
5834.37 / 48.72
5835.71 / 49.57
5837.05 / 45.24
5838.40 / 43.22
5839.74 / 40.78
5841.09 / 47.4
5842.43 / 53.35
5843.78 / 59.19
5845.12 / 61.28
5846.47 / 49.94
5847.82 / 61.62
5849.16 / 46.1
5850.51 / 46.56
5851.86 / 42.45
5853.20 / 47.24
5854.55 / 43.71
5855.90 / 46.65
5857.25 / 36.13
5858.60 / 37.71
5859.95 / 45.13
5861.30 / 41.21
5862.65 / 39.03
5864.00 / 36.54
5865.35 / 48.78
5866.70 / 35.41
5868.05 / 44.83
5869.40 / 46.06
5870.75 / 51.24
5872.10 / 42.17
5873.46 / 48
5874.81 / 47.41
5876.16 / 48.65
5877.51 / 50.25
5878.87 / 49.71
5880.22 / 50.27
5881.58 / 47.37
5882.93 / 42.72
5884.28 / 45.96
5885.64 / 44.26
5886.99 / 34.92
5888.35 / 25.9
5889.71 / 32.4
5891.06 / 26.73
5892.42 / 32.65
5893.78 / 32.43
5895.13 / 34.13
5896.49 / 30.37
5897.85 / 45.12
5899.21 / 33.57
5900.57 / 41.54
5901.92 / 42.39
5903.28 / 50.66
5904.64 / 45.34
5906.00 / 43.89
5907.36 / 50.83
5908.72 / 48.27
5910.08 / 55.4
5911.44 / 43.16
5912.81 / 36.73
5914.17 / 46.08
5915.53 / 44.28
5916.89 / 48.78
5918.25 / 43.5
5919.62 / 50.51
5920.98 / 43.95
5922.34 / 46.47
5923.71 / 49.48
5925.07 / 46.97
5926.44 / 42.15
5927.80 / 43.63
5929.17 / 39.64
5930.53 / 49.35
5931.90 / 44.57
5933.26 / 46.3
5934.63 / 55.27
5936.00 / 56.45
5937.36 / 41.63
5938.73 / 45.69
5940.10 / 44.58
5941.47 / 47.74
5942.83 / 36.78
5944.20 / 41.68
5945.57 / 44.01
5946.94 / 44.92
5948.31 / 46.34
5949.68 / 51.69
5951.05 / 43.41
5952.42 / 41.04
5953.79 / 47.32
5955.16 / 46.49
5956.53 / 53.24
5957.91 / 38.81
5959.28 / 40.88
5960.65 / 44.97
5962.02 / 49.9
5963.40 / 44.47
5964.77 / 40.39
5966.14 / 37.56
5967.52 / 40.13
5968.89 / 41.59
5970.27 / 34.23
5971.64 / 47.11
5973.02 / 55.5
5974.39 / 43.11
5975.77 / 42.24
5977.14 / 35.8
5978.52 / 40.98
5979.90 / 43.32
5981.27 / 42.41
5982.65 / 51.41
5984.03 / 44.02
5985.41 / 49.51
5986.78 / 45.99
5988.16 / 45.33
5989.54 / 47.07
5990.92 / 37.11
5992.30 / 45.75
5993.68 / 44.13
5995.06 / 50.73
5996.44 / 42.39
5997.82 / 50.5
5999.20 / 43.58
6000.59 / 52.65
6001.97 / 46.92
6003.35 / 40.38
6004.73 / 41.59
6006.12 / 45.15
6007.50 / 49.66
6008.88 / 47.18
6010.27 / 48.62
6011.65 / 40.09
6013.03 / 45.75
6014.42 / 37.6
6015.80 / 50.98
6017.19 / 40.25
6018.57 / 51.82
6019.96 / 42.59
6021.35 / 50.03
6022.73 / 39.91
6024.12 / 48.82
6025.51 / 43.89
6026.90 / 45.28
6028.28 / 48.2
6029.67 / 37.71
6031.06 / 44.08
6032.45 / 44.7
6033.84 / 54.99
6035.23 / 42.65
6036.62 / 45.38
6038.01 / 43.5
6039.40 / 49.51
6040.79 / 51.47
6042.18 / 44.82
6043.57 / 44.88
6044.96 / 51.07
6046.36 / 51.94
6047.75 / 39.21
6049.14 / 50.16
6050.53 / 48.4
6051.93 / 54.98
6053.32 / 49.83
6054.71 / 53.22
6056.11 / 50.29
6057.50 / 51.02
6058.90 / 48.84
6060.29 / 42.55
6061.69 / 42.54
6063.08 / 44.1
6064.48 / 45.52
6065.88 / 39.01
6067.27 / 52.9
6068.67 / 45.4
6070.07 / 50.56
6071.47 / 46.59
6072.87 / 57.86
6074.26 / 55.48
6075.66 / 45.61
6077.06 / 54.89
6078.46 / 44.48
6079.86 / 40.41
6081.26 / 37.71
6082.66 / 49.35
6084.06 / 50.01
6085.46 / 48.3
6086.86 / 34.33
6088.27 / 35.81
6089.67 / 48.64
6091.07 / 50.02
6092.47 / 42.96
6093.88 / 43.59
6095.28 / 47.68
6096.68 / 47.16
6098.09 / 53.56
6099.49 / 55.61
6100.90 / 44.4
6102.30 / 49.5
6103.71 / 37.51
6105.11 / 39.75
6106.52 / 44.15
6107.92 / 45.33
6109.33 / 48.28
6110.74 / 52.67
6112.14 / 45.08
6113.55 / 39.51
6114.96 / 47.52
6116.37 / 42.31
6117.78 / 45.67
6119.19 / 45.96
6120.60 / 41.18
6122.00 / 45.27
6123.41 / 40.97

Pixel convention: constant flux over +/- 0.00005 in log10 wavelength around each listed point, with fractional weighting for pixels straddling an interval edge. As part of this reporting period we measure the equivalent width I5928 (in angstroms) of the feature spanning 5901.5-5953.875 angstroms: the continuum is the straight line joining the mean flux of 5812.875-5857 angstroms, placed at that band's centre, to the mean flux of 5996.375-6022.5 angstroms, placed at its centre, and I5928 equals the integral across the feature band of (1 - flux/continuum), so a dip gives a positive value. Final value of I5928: 0.9 angstroms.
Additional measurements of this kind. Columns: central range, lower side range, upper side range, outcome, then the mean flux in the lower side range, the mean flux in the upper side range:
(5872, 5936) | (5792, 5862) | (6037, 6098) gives 4.7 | 47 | 47.2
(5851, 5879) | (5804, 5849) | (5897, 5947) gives 1.8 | 48.2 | 45.4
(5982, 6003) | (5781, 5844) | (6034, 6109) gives 0.2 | 46.5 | 46.9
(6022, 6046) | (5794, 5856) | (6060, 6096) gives 0.2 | 47.6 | 46.1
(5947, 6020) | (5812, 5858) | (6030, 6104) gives 4.0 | 47.7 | 47.2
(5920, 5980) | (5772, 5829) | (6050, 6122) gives 2.4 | 46.4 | 46.6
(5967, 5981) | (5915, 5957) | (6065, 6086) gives 1.2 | 46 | 47.9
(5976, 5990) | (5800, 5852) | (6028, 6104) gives 0.8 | 47.6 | 47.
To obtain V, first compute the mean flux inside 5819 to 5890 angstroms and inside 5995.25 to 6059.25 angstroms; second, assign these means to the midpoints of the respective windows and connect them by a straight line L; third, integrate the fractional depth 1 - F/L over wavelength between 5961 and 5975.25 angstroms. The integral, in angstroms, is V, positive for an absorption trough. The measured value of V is 0.9 angstroms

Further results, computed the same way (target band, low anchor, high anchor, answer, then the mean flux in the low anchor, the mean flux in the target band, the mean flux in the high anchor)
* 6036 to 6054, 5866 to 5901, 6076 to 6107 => -1.5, 40.9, 48.1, 45.5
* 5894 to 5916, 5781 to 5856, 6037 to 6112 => 1.9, 47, 43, 47.1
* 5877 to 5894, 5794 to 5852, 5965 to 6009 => 2.5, 47.8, 39.7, 44.5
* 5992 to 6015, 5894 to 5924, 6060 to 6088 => -0.1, 44.1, 45.5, 46.3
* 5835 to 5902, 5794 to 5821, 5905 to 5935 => 4.3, 46.8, 43.5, 46.2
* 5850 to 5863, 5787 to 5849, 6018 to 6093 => 1.3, 47.5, 42.6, 46.8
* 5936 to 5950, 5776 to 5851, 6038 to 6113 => 0.7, 47.2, 44.9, 47.1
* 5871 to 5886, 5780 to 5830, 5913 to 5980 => -0.5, 46.5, 47.2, 44.7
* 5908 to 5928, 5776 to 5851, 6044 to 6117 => 0.4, 47.2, 46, 46.9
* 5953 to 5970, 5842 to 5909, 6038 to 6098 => 0.6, 43.7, 43.5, 47.2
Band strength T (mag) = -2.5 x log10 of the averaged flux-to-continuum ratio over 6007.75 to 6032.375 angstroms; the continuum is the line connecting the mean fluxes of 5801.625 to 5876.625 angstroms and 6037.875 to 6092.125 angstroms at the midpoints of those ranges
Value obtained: 0.05 mag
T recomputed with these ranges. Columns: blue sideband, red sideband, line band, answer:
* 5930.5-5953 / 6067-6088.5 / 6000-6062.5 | 0.001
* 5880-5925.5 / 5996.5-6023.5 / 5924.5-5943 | -0.071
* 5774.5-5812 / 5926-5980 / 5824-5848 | -0.078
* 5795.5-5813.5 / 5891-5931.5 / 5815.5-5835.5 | -0.044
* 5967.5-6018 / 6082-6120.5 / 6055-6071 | -0.034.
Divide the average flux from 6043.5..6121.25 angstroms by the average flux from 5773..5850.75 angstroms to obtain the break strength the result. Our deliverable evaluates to 0.99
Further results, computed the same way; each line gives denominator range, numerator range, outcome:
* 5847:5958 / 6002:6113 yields 1.05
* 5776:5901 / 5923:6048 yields 1.01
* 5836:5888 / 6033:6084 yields 1.04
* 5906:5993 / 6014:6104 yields 1.04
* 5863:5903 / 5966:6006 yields 1.08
